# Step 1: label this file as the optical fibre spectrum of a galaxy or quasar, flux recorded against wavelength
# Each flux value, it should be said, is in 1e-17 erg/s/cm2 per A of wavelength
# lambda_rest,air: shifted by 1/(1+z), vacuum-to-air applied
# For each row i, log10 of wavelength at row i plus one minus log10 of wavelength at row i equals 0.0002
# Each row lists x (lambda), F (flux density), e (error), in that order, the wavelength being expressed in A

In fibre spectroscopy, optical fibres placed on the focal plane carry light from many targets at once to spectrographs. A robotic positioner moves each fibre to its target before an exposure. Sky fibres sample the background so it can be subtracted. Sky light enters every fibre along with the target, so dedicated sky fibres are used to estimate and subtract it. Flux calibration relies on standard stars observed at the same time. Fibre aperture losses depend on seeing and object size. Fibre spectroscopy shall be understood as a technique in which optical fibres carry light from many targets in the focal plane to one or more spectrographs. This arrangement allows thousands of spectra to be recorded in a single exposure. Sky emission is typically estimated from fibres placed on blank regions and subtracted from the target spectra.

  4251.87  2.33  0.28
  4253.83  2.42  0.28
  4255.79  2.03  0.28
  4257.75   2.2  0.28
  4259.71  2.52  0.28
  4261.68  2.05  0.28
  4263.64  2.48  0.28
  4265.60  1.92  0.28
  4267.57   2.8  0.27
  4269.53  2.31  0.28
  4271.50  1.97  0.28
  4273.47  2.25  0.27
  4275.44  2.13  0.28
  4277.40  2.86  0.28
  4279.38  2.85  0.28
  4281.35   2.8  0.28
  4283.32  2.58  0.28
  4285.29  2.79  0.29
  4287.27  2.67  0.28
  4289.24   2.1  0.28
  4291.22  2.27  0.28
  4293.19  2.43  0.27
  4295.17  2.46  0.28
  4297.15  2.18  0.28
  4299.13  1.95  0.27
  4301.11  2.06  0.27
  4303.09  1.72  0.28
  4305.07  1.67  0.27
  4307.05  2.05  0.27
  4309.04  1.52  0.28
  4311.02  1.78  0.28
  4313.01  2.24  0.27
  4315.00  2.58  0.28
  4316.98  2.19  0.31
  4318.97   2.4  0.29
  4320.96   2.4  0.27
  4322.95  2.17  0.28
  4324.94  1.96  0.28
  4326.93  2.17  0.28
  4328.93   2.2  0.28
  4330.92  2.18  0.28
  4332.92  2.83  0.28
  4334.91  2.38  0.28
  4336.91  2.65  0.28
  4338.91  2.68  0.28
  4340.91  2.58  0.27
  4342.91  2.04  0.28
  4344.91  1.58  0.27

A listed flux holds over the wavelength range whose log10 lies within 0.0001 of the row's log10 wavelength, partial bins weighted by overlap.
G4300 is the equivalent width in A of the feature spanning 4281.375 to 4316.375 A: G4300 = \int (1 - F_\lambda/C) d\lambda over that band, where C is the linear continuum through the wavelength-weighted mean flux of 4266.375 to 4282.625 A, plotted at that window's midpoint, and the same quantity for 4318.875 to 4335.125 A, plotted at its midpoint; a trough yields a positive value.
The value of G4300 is 3.0 A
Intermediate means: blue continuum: 2.49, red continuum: 2.29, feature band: 2.2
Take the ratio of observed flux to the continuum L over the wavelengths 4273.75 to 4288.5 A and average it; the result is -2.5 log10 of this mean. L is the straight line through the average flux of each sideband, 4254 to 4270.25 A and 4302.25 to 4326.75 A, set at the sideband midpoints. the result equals -0.19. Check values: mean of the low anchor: 2.3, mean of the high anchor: 2.06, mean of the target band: 2.64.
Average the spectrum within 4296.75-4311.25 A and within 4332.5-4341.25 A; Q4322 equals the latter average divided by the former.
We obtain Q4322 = 1.41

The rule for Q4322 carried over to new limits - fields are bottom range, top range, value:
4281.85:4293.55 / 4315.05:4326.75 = 0.90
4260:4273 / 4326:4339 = 1.07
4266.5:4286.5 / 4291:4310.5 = 0.80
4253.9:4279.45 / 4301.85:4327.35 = 0.89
